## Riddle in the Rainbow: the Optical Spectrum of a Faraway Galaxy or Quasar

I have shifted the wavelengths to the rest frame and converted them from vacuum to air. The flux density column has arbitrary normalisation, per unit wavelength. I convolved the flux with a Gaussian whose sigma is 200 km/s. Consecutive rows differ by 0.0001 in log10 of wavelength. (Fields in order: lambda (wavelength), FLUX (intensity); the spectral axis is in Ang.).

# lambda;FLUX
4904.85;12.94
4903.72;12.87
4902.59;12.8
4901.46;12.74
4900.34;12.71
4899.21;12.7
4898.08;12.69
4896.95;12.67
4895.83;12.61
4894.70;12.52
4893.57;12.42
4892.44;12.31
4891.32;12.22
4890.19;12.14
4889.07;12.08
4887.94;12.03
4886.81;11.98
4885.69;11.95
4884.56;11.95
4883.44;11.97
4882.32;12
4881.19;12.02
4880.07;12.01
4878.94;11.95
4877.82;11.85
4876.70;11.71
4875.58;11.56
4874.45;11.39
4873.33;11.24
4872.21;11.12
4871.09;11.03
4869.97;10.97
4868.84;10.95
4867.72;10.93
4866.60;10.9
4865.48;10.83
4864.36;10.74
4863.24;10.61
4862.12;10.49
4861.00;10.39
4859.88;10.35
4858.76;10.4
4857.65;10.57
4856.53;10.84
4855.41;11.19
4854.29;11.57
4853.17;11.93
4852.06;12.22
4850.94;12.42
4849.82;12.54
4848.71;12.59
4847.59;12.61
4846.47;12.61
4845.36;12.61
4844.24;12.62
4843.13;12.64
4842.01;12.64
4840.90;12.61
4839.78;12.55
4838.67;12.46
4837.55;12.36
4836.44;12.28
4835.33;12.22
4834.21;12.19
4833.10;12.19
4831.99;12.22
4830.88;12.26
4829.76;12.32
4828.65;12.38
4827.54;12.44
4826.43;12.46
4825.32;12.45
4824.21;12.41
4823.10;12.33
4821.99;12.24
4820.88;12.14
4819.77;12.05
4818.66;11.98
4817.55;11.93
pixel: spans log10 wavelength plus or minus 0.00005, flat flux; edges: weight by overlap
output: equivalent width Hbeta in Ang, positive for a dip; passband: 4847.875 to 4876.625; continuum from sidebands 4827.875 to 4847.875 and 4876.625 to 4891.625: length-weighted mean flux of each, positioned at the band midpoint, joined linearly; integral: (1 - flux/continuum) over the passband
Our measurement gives 2.33 Ang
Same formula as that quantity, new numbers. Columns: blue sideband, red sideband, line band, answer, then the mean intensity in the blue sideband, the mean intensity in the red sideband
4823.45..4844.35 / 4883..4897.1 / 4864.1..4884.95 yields 1.4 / 12.4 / 12.2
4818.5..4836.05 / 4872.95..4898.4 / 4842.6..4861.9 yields 0.7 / 12.3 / 12.1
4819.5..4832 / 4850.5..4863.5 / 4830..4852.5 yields -1.4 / 12.3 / 11.1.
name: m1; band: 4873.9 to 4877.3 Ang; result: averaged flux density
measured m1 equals 11.6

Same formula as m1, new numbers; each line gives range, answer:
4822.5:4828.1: 12.4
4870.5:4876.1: 11.3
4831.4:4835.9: 12.2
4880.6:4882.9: 12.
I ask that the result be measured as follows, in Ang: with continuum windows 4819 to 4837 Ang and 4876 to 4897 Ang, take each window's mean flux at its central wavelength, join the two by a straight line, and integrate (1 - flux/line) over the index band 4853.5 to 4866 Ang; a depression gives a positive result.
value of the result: 1.48 Ang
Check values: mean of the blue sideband 12.3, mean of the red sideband 12.1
